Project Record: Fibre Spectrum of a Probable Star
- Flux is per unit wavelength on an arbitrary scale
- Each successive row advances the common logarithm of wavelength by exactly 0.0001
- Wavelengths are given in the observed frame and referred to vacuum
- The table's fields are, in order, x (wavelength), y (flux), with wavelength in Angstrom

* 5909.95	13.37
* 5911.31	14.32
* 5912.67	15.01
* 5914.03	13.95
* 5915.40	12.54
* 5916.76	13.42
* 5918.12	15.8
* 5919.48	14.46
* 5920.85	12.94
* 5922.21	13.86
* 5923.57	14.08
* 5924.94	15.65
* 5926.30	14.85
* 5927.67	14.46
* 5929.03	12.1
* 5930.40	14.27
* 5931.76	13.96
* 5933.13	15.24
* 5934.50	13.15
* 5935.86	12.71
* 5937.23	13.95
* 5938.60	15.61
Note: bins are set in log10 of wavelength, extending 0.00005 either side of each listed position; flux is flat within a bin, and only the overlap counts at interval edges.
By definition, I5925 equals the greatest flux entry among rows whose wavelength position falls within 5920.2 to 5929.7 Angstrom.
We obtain 15.65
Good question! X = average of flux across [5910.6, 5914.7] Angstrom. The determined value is 14.4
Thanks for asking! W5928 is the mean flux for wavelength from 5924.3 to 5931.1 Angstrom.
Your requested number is 14.3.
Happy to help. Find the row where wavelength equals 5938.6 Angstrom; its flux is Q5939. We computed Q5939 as 15.61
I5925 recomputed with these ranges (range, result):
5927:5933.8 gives 15.24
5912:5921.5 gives 15.8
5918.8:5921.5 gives 14.46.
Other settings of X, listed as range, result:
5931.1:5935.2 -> 14.1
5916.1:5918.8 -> 14.6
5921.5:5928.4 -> 14.6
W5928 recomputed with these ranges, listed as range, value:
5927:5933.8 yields 14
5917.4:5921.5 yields 14.4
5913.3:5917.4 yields 13.3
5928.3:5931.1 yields 13.2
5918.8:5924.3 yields 13.8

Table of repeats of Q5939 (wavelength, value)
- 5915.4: 12.54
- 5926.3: 14.85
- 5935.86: 12.71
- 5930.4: 14.27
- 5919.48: 14.46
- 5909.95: 13.37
